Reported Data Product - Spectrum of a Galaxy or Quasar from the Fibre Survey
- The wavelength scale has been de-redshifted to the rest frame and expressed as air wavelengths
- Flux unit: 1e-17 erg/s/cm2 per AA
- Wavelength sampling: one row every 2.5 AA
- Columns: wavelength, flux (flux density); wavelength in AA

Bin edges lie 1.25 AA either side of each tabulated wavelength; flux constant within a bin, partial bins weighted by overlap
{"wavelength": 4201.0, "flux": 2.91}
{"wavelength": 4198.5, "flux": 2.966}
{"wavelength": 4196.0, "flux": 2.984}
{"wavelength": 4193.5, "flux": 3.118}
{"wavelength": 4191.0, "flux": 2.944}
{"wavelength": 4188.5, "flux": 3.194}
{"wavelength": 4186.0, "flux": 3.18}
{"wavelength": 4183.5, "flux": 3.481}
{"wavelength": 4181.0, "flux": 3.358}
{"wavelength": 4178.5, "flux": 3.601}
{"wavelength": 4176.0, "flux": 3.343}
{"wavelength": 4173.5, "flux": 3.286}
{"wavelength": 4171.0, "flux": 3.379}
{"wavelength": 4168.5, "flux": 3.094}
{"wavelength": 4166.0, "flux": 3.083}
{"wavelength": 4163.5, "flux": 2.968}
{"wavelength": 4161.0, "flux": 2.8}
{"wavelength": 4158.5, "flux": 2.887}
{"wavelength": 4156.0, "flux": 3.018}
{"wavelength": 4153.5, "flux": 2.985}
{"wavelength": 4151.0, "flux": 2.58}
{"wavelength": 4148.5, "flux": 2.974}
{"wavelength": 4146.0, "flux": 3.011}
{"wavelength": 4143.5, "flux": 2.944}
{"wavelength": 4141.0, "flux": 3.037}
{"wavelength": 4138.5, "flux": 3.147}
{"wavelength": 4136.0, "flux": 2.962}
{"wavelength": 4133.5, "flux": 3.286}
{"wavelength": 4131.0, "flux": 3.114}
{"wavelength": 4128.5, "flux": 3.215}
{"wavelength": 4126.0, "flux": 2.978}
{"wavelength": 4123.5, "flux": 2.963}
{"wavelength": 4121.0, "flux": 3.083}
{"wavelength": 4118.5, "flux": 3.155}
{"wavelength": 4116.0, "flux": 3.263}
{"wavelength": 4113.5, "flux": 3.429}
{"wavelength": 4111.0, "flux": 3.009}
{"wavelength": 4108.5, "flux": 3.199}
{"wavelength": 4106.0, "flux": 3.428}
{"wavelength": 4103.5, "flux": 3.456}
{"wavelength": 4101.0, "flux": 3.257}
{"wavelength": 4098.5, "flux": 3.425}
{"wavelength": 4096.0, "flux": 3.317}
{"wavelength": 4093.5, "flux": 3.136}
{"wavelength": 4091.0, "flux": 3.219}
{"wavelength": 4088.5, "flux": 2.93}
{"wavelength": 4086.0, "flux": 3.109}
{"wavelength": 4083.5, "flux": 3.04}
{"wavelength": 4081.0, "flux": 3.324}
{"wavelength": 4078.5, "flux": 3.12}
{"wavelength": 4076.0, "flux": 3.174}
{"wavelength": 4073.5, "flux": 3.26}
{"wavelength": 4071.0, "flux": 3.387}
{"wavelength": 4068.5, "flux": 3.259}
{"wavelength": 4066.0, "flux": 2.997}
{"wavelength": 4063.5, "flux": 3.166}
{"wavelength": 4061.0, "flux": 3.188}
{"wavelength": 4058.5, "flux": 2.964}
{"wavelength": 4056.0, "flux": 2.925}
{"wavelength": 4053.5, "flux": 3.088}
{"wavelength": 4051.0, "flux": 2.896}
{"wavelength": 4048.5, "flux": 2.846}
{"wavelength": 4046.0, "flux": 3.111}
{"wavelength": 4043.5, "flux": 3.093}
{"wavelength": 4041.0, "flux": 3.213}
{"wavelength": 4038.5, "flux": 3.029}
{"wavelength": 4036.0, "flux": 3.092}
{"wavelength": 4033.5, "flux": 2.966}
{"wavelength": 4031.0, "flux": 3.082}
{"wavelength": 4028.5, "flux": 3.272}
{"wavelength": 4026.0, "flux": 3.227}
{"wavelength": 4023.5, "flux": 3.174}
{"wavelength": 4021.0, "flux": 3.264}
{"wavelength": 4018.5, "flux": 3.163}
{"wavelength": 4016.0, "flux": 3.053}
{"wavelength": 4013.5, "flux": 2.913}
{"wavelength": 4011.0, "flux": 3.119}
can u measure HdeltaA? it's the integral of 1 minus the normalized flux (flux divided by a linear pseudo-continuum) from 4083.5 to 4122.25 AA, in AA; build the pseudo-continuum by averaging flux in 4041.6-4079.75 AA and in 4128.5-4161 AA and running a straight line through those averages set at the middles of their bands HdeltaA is -2.2 AA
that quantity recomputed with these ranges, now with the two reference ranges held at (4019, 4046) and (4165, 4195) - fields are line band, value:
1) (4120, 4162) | 2.9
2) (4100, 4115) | -0.5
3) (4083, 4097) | 0.3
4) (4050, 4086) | 0.4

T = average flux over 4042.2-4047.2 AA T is 3.1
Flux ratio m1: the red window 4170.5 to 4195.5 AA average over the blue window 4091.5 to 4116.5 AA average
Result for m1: 1.00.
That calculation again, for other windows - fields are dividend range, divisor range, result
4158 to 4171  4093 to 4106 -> 0.90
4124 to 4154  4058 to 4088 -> 0.95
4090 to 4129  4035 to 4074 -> 1.04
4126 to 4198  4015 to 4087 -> 0.99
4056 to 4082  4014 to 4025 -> 1.01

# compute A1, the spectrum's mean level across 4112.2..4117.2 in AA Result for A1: 3.34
